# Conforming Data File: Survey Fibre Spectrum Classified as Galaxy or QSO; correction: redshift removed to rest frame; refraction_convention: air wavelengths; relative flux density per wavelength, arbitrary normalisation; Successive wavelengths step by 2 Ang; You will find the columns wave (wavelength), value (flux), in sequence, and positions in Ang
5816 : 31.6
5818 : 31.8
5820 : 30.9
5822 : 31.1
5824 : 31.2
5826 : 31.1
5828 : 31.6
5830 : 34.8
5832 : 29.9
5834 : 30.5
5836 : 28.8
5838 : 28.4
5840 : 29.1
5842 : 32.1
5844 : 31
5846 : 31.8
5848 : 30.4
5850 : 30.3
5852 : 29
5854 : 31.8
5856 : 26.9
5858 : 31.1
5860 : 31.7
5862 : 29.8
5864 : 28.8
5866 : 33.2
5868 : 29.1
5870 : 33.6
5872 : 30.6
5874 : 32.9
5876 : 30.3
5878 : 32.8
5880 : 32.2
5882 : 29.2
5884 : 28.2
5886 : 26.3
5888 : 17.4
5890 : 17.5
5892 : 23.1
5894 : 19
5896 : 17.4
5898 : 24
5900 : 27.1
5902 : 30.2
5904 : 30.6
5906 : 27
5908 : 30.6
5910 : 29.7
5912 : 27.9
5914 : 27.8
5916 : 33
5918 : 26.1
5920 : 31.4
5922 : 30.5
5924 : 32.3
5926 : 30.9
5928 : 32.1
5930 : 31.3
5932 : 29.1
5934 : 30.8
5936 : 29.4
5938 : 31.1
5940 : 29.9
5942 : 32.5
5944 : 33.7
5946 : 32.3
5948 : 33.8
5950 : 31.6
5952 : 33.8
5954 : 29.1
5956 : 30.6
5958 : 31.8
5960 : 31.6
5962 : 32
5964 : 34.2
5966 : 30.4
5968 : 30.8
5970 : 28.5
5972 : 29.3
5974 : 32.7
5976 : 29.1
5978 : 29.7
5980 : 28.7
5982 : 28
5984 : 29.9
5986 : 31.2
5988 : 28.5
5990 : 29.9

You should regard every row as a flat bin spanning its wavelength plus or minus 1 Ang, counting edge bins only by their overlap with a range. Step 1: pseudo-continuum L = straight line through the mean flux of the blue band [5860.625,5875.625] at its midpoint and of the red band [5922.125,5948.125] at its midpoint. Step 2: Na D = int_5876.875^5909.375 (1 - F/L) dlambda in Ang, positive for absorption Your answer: 5.6 Ang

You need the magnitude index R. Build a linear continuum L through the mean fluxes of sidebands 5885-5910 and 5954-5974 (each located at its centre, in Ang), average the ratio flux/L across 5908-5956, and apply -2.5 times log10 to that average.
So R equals -0.11 mag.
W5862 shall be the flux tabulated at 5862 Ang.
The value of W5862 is 29.8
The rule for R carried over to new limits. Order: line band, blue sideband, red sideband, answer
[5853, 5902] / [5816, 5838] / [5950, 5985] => 0.12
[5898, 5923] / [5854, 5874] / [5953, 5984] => 0.05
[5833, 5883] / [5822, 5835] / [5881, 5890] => -0.11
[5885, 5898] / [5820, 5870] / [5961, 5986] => 0.44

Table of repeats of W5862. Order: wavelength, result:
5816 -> 31.6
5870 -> 33.6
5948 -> 33.8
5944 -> 33.7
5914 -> 27.8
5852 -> 29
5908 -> 30.6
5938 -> 31.1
